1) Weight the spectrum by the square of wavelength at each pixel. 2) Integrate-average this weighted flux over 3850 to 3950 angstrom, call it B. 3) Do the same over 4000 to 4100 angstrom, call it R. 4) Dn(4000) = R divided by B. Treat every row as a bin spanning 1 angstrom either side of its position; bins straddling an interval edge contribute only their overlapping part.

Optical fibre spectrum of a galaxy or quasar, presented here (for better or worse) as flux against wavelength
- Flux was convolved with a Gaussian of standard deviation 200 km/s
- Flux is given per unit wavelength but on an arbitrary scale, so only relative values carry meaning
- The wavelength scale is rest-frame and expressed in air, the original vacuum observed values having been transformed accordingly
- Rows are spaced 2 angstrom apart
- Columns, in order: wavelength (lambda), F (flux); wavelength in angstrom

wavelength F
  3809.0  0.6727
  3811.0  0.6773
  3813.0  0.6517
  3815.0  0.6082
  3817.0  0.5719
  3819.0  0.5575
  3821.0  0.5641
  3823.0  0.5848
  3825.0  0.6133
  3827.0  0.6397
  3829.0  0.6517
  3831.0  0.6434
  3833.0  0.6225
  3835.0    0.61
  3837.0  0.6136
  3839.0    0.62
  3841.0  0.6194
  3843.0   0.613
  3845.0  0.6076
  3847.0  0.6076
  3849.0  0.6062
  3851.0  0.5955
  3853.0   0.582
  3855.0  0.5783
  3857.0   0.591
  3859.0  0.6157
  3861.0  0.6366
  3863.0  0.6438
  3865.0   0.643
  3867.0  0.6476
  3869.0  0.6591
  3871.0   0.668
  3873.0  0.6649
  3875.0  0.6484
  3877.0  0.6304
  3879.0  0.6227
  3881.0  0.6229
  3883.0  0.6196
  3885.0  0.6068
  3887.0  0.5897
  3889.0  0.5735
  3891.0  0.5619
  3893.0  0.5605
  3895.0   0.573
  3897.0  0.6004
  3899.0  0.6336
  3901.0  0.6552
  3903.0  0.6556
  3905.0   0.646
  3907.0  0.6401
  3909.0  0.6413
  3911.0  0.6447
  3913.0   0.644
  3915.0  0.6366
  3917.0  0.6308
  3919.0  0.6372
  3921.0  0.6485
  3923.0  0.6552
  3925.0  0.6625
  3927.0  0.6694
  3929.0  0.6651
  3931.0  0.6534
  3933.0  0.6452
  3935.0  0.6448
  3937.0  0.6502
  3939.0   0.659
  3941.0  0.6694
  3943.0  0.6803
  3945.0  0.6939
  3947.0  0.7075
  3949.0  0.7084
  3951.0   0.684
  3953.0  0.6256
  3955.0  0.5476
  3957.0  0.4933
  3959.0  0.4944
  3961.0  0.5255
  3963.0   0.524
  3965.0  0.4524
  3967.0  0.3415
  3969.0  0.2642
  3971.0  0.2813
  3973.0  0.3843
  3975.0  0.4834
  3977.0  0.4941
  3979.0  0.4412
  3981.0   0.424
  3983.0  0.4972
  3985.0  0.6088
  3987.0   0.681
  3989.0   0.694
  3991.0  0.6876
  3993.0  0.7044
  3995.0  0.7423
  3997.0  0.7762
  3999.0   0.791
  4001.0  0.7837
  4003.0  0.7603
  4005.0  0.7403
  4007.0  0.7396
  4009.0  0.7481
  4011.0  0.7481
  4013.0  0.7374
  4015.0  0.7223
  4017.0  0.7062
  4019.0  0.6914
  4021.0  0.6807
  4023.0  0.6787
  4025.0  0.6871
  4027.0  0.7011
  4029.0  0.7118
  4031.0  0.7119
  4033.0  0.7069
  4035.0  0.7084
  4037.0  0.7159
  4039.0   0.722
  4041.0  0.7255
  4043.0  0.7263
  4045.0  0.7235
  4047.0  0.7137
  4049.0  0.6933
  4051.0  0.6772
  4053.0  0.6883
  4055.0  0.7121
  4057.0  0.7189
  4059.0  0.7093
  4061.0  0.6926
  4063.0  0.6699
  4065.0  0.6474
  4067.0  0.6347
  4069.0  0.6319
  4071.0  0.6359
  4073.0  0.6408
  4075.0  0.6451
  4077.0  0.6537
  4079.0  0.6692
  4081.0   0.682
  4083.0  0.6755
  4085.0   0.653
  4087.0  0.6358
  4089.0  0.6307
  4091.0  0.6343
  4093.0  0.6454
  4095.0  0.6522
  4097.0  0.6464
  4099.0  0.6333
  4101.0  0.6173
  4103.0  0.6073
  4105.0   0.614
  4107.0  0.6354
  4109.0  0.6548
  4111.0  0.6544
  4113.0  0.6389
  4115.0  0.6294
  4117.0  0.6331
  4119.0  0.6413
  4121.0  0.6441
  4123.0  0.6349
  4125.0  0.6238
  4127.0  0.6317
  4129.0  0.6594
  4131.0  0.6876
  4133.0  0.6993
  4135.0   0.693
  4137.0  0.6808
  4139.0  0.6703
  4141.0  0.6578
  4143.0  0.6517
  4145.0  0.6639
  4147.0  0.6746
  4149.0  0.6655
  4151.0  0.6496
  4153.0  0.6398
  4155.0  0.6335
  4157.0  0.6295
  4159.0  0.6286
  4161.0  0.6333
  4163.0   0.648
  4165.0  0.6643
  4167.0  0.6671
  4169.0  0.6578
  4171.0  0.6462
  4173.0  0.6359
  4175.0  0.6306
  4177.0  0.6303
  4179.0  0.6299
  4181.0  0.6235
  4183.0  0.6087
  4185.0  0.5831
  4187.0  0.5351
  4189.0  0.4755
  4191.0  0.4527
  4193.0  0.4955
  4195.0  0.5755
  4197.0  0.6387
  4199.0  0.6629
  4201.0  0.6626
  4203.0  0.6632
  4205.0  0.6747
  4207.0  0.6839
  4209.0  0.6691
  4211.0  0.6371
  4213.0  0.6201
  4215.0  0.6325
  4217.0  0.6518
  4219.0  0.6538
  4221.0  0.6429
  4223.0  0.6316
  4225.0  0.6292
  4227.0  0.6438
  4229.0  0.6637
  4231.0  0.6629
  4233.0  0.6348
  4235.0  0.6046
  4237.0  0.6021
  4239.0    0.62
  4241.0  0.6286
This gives 1.2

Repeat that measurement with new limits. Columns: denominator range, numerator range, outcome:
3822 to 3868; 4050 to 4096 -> 1.20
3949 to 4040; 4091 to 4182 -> 1.11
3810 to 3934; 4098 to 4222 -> 1.17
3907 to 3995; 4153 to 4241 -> 1.20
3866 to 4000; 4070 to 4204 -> 1.16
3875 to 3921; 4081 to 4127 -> 1.14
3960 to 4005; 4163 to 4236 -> 1.23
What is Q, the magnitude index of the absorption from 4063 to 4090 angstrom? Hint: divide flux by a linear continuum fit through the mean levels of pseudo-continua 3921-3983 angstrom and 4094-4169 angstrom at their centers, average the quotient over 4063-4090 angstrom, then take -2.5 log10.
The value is -0.05 mag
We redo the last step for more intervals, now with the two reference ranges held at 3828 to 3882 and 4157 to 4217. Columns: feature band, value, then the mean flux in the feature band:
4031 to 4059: -0.14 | 0.71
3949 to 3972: 0.27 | 0.486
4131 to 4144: -0.09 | 0.676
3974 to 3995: 0.08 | 0.58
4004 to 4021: -0.17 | 0.726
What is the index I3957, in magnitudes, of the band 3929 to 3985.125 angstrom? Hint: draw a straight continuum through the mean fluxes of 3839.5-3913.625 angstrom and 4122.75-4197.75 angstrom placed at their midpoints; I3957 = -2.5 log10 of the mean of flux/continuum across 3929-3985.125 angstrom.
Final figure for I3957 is 0.14 mag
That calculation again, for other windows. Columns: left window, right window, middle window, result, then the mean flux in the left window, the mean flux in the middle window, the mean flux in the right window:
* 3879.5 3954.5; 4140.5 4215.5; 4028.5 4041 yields -0.129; 0.64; 0.714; 0.627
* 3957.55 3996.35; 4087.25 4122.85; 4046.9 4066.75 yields -0.169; 0.514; 0.689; 0.636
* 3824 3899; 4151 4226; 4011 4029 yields -0.137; 0.617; 0.704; 0.624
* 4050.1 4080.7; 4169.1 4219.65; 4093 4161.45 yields -0.007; 0.669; 0.647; 0.615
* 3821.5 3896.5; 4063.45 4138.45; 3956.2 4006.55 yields 0.121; 0.615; 0.565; 0.647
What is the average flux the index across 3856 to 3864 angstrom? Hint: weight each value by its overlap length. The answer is 0.622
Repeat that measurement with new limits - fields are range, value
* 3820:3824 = 0.574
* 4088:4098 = 0.642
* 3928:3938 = 0.652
